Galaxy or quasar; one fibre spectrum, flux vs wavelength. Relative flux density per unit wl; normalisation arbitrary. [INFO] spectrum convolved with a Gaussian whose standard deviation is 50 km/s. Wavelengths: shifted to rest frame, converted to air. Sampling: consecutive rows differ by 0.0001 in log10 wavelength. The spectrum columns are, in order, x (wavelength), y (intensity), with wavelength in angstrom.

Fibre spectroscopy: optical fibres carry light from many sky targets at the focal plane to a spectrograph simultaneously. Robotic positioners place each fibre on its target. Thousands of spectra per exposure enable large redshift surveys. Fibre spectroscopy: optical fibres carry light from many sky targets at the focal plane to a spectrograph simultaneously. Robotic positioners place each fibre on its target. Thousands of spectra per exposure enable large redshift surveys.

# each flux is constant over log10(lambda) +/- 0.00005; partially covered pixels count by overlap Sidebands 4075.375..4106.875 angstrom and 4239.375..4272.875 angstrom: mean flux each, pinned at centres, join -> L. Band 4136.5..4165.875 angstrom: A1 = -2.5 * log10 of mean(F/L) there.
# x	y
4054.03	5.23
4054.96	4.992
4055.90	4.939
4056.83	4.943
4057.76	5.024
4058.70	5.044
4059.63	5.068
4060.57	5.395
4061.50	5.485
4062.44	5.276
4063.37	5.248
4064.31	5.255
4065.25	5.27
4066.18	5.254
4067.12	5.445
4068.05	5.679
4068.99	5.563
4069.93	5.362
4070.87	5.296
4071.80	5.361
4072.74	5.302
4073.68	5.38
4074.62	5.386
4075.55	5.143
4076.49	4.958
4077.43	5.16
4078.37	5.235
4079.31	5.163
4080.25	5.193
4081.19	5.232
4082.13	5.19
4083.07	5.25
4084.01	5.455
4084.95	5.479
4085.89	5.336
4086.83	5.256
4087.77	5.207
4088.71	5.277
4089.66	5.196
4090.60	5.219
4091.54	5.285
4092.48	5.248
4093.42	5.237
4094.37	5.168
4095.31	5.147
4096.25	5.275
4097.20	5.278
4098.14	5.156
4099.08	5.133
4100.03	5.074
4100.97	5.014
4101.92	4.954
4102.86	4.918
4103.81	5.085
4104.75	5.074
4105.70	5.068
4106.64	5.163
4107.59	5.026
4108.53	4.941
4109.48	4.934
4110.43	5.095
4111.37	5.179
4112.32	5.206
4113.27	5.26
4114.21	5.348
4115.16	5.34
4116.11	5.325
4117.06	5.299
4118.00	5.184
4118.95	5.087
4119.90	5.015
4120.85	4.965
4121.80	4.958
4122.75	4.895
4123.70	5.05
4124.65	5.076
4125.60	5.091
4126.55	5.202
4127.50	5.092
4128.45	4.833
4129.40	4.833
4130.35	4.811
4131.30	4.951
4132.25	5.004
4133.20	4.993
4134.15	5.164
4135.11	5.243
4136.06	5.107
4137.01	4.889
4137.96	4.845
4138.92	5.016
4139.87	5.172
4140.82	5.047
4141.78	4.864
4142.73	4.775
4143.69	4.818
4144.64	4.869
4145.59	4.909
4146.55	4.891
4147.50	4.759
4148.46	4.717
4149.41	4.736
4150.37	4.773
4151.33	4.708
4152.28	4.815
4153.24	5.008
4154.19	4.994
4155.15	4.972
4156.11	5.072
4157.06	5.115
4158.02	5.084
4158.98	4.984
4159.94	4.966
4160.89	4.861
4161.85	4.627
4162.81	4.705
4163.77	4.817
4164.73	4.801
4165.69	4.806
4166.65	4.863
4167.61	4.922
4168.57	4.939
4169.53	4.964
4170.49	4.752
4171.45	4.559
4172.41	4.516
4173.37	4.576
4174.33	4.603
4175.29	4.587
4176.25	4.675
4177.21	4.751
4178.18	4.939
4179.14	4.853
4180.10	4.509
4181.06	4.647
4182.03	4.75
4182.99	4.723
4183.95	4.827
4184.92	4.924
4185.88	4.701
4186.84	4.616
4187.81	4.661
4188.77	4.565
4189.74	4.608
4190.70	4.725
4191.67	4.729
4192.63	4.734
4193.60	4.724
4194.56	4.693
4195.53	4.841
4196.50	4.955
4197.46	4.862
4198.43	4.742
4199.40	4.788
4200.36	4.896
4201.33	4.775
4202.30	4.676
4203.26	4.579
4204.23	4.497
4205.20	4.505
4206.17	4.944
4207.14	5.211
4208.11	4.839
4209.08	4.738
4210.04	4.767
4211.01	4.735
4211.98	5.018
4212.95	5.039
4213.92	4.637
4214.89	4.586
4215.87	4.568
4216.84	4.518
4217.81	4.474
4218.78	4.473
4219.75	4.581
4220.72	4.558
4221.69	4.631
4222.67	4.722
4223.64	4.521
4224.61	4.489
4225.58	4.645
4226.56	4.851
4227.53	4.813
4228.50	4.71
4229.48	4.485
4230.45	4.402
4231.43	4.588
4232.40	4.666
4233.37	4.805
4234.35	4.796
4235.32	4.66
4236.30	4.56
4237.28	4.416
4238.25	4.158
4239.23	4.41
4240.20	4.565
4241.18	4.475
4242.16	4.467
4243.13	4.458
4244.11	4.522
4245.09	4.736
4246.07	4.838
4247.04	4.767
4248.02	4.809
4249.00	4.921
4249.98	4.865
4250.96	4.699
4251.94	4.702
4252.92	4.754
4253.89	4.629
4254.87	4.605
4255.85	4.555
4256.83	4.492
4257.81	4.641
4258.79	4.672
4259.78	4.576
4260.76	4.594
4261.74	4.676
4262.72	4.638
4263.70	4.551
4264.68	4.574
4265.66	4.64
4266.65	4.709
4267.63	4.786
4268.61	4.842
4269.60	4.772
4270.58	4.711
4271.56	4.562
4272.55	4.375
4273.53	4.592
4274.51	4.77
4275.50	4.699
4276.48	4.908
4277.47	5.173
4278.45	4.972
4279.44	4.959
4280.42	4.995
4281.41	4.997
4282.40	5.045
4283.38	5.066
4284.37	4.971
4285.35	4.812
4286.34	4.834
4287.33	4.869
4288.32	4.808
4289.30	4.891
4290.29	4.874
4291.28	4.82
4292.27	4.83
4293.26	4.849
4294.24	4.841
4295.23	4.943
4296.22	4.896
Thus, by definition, 0.02 mag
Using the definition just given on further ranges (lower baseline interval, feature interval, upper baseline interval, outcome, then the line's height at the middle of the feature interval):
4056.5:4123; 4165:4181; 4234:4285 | 0.049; 4.96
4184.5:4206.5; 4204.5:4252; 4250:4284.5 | 0.017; 4.73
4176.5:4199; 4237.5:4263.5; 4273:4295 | 0.050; 4.84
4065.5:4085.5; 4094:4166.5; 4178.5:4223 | 0.010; 5.05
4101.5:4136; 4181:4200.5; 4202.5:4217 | 0.016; 4.82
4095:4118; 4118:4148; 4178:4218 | 0.010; 5.02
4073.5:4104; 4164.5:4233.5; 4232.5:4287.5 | 0.038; 4.88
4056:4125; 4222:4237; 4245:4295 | 0.052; 4.87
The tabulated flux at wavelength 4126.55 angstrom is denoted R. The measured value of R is 5.202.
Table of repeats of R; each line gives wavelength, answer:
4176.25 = 4.675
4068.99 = 5.563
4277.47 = 5.173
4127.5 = 5.092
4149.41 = 4.736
